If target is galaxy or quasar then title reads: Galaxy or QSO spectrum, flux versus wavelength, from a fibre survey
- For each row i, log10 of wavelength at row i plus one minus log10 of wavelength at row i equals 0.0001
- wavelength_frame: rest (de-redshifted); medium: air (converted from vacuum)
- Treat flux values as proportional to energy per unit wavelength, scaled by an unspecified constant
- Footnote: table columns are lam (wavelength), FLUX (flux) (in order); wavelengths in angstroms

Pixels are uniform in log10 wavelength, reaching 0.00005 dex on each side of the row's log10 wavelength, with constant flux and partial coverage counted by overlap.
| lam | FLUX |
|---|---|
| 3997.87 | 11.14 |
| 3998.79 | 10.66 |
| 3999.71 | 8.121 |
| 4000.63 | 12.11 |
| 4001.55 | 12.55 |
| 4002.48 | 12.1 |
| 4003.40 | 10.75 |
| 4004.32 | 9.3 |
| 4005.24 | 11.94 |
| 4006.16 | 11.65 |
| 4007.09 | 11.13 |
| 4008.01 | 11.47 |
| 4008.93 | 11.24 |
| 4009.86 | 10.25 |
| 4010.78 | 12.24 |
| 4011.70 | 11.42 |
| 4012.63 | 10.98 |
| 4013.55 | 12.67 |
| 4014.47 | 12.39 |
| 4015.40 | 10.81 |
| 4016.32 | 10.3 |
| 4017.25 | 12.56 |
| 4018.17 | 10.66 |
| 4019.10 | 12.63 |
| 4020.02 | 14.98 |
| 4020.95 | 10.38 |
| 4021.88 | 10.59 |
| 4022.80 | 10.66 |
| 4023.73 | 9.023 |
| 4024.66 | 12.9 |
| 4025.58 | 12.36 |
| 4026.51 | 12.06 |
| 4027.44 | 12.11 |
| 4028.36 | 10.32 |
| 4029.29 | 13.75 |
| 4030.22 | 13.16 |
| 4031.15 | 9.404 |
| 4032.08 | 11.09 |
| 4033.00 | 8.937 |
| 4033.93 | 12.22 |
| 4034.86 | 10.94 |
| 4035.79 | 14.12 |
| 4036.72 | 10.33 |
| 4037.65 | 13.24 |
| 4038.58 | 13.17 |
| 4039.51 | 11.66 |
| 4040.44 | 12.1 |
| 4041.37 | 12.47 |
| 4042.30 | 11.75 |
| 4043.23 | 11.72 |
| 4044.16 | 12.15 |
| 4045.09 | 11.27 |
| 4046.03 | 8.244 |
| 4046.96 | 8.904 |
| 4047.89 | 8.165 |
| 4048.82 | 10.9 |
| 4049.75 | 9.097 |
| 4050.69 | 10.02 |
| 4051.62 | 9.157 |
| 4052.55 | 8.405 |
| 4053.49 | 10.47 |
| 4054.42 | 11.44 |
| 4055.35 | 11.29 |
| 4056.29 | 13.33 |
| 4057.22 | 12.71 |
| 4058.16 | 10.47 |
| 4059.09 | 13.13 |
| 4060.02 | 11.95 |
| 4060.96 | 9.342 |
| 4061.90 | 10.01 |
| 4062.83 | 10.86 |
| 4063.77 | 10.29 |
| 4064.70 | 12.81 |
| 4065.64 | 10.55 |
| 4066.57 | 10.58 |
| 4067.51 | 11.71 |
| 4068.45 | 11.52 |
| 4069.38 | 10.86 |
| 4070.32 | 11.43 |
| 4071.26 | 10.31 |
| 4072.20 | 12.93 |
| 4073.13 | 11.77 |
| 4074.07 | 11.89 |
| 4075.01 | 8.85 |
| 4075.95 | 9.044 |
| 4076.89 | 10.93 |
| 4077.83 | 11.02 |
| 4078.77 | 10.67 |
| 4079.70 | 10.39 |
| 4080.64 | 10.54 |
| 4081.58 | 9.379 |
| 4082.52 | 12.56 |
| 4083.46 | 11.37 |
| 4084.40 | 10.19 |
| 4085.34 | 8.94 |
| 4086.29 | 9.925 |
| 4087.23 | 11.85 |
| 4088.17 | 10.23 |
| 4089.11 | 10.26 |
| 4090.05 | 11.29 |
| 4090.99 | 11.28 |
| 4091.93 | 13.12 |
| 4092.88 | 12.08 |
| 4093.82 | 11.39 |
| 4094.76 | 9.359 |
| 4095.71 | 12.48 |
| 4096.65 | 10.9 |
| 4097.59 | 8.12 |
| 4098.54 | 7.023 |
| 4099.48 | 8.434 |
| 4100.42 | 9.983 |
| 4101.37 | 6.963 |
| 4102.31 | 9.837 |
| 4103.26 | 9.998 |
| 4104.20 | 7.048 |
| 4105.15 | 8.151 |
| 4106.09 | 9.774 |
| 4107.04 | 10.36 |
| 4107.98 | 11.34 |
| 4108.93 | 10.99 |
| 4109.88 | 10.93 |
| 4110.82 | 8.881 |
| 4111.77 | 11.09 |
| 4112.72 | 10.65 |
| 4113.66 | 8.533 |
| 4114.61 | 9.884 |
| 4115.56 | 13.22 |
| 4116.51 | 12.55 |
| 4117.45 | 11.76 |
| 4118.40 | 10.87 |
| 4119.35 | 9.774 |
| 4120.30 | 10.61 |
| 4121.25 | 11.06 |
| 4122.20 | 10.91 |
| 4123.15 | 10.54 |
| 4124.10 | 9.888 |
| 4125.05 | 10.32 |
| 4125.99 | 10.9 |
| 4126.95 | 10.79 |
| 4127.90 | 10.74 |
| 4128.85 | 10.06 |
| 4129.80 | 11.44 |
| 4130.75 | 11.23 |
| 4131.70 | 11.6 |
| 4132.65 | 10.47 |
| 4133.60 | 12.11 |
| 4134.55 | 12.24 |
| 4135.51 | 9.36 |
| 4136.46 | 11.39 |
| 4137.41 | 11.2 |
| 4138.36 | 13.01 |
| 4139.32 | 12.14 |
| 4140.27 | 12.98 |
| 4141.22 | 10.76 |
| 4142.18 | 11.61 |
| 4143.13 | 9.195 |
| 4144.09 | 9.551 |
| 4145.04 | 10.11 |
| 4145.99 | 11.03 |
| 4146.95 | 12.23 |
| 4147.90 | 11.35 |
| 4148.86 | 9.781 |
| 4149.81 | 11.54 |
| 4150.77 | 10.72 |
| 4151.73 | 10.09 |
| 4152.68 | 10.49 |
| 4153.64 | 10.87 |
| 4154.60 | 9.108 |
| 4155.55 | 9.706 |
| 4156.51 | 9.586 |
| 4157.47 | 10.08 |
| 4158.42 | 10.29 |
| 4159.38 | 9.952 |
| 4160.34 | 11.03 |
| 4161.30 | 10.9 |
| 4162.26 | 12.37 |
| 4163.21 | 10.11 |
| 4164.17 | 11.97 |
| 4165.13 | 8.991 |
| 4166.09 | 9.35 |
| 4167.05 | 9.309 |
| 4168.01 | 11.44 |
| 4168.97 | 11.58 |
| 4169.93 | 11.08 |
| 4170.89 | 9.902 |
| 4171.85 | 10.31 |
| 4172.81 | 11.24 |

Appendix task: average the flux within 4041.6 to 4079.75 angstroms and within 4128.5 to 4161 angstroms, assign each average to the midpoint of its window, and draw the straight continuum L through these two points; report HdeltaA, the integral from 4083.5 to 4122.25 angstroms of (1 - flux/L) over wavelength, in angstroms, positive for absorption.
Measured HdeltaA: 1.9 angstroms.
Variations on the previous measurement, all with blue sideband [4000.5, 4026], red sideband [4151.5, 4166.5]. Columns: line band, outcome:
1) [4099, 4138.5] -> 0.58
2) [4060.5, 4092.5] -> 0.39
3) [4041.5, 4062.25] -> 0.95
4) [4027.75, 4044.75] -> -0.75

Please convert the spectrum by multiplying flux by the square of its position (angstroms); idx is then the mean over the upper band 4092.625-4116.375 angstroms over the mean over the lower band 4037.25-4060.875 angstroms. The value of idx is 0.9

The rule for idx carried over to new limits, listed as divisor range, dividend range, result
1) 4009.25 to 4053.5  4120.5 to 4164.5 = 1.02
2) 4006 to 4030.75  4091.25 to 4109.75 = 0.88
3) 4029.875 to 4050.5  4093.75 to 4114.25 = 0.89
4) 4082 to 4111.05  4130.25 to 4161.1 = 1.09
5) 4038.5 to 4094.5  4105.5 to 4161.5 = 1.02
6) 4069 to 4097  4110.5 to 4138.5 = 1.02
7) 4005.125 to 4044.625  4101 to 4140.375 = 0.96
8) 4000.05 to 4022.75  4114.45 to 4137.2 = 1.01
